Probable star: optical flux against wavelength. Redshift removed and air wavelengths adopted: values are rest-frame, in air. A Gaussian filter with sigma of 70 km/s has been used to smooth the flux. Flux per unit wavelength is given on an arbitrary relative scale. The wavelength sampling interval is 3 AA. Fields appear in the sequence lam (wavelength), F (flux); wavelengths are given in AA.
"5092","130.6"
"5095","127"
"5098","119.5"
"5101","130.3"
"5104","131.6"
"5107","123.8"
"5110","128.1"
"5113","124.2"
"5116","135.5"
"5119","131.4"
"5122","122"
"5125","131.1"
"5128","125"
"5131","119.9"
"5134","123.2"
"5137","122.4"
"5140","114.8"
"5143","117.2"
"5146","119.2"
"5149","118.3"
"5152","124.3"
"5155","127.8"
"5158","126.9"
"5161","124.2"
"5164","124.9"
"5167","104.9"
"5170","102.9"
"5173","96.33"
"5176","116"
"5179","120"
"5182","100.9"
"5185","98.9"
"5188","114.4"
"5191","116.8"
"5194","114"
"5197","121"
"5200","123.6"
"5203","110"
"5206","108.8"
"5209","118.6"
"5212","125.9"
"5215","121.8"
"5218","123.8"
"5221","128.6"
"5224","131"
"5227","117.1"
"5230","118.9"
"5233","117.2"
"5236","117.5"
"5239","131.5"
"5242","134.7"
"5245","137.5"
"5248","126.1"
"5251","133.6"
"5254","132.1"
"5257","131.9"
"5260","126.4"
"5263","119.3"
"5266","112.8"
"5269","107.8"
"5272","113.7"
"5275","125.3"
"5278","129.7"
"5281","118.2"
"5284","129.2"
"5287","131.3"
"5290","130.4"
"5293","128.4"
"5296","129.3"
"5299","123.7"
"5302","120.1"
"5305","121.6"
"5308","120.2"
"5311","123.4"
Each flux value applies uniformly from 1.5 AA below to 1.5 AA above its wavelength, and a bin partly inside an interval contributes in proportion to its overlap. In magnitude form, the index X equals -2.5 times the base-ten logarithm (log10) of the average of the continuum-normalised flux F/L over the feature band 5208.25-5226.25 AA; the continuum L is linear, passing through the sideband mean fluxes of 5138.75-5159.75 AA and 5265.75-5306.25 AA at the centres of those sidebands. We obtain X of -0.02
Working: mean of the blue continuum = 121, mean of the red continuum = 123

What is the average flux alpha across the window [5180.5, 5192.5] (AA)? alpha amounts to 108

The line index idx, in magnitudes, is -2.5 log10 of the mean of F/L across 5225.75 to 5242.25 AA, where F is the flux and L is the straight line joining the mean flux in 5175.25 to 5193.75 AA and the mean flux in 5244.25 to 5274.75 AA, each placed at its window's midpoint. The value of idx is -0.022 mag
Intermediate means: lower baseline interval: 111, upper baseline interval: 124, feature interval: 122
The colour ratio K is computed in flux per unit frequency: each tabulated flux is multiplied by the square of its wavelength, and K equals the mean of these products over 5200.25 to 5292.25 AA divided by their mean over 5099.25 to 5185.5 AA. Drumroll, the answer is 1.1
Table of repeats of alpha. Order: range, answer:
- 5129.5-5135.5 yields 122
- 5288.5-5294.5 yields 129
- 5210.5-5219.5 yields 124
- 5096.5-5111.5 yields 127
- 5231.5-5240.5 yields 122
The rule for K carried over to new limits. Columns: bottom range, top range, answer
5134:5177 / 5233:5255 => 1.14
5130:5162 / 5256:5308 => 1.07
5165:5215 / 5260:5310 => 1.13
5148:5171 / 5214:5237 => 1.05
